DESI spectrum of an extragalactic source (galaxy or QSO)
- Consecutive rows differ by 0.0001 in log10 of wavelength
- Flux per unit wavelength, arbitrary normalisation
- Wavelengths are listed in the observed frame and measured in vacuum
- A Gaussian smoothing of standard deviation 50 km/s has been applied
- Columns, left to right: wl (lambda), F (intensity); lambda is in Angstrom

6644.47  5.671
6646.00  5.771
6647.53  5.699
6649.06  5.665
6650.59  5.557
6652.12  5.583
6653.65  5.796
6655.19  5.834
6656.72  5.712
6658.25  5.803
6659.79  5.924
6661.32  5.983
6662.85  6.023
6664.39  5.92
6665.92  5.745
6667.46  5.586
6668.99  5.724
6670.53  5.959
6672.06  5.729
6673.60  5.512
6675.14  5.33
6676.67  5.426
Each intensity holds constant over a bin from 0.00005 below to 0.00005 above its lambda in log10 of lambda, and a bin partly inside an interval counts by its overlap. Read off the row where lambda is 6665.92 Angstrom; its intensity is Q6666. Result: 5.745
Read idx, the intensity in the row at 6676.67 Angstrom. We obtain 5.426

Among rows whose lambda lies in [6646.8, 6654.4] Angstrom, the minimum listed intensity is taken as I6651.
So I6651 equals 5.557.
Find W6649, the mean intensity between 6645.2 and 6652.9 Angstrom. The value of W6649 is 5.66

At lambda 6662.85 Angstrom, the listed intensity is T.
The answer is 6.023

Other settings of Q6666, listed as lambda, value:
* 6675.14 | 5.33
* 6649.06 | 5.665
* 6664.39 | 5.92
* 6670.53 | 5.959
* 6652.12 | 5.583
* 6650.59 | 5.557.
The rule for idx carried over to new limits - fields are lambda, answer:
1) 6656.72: 5.712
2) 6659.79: 5.924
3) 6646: 5.771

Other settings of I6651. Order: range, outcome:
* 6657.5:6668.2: 5.586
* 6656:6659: 5.712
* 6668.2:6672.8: 5.724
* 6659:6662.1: 5.924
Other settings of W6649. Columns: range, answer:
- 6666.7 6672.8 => 5.76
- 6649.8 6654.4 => 5.65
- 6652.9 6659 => 5.78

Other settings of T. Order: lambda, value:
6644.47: 5.671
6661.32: 5.983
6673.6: 5.512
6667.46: 5.586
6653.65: 5.796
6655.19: 5.834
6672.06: 5.729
